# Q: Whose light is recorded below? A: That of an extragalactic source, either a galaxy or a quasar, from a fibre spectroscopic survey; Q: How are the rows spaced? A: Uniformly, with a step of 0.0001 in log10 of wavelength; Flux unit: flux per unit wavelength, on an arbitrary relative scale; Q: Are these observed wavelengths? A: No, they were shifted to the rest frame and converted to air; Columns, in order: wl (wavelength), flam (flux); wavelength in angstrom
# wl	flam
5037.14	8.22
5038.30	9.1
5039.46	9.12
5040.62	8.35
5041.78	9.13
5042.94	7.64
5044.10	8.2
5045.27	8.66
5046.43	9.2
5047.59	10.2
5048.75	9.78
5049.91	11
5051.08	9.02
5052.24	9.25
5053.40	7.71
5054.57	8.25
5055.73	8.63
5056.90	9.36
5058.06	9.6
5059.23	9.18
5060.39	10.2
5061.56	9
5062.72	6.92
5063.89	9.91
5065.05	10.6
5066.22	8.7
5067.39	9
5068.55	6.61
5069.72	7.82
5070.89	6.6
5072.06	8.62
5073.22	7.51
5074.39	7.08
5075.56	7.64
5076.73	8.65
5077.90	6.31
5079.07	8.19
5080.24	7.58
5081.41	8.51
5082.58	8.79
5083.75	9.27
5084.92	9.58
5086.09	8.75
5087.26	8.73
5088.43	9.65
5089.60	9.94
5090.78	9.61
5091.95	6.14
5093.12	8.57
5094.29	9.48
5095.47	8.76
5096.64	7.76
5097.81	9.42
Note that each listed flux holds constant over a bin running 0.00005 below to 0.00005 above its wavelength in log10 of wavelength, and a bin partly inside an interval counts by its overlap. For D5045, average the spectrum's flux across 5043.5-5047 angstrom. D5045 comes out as 8.67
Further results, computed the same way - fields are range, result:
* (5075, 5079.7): 7.69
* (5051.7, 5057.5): 8.64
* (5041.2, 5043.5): 8.4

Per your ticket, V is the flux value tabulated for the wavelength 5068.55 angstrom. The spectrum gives 6.61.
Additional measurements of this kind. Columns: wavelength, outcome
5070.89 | 6.6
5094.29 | 9.48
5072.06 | 8.62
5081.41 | 8.51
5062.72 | 6.92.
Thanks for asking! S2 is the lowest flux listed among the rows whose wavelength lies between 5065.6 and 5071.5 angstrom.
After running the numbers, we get 6.6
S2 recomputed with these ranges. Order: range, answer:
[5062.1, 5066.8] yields 6.92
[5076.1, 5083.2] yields 6.31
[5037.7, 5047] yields 7.64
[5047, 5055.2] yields 7.71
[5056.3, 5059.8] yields 9.18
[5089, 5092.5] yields 6.14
